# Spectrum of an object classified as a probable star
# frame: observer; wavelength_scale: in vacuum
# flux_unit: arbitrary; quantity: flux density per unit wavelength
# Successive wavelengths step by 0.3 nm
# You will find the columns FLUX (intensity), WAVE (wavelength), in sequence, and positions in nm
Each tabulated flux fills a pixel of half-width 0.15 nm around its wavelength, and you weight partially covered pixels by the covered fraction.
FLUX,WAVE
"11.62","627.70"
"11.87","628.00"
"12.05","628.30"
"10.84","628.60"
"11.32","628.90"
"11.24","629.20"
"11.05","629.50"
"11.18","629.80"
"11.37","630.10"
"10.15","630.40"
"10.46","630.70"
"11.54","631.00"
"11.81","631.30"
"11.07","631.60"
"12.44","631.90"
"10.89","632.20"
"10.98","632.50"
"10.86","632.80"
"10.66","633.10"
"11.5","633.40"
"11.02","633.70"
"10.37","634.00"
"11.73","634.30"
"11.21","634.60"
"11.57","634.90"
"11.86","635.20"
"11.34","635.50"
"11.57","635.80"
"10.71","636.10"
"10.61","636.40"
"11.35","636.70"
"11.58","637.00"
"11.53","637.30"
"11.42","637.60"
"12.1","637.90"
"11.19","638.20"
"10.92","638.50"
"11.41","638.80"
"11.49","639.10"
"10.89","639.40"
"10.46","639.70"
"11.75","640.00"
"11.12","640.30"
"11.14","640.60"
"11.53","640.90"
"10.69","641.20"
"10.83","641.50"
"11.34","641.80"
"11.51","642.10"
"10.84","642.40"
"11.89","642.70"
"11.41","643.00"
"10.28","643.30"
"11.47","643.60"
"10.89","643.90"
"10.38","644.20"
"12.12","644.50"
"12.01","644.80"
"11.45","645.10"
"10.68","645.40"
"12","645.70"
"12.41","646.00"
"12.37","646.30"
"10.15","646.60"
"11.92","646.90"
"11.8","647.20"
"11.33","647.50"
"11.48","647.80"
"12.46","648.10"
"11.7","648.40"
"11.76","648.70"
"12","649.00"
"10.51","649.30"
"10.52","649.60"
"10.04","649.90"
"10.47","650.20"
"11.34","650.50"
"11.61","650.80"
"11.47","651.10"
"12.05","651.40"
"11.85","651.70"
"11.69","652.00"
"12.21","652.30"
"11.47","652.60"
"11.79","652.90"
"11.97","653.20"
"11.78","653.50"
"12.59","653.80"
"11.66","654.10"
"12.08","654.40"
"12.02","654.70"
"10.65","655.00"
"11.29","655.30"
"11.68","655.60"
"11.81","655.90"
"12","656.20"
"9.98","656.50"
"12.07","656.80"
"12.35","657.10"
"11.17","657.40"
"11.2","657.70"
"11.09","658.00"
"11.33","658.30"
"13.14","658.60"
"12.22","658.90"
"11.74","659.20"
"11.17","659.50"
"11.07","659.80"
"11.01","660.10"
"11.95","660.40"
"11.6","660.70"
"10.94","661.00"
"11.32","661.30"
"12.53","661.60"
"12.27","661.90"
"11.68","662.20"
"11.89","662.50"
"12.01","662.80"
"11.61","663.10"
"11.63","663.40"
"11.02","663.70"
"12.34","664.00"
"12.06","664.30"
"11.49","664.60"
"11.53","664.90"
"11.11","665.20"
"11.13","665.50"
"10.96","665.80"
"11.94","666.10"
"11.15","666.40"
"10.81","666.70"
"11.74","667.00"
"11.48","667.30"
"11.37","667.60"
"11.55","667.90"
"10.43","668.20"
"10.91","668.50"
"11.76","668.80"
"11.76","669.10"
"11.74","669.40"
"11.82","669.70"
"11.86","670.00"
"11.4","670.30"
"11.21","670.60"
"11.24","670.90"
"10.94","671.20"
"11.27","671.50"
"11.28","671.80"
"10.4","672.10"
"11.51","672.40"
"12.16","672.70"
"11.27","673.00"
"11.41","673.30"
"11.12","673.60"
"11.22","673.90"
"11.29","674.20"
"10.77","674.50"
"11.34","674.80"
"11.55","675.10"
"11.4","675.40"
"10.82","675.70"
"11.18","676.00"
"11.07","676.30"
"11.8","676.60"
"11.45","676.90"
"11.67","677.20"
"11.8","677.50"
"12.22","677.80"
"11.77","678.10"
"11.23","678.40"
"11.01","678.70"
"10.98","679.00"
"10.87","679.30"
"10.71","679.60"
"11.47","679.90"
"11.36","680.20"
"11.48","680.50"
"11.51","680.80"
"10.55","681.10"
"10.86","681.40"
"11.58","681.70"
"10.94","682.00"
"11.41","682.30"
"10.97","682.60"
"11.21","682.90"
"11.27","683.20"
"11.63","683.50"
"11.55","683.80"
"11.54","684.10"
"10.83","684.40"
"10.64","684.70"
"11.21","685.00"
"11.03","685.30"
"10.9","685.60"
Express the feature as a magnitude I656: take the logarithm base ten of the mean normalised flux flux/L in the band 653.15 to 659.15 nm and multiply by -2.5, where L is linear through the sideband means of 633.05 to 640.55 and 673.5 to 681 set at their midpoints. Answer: -0.039 mag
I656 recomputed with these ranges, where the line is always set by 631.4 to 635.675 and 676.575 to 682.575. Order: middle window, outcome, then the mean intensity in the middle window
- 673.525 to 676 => 0.01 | 11.2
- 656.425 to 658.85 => -0.03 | 11.6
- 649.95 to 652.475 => -0.02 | 11.5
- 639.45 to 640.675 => 0.02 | 11.1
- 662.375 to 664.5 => -0.05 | 11.8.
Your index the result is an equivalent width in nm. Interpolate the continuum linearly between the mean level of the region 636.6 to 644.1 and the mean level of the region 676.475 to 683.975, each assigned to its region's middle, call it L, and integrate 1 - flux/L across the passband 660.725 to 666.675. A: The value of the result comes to -0.16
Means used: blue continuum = 11.2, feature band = 11.6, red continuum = 11.3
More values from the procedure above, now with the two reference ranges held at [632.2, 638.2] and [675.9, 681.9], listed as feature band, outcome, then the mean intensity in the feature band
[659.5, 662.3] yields -0.069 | 11.6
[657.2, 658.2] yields 0.006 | 11.2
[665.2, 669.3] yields 0.000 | 11.3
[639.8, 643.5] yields 0.024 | 11.2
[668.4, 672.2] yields -0.020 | 11.4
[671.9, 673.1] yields -0.002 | 11.3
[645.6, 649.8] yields -0.114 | 11.6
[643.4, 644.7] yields 0.006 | 11.2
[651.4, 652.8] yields -0.068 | 11.8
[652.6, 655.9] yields -0.134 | 11.7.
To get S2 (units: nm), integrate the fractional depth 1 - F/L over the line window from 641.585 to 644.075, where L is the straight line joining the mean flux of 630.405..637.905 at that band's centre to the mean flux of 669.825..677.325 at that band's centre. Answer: 0.017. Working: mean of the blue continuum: 11.2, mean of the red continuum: 11.3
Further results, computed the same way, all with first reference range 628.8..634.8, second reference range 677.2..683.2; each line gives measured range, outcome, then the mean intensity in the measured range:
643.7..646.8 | -0.08 nm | 11.5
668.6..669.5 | -0.04 nm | 11.7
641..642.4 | 0.01 nm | 11.1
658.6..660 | -0.06 nm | 11.7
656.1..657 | -0.01 nm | 11.4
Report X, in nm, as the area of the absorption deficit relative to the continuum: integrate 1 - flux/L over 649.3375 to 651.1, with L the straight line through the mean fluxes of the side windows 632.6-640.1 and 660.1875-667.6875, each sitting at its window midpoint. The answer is 0.09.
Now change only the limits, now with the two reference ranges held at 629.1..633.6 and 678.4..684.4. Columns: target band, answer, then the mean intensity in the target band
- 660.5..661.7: -0.04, 11.6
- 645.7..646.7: -0.05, 11.8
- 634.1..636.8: -0.04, 11.3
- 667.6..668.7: 0.01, 11.1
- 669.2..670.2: -0.05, 11.8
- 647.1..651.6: -0.08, 11.4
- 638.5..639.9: 0.01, 11.1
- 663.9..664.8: -0.06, 11.9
